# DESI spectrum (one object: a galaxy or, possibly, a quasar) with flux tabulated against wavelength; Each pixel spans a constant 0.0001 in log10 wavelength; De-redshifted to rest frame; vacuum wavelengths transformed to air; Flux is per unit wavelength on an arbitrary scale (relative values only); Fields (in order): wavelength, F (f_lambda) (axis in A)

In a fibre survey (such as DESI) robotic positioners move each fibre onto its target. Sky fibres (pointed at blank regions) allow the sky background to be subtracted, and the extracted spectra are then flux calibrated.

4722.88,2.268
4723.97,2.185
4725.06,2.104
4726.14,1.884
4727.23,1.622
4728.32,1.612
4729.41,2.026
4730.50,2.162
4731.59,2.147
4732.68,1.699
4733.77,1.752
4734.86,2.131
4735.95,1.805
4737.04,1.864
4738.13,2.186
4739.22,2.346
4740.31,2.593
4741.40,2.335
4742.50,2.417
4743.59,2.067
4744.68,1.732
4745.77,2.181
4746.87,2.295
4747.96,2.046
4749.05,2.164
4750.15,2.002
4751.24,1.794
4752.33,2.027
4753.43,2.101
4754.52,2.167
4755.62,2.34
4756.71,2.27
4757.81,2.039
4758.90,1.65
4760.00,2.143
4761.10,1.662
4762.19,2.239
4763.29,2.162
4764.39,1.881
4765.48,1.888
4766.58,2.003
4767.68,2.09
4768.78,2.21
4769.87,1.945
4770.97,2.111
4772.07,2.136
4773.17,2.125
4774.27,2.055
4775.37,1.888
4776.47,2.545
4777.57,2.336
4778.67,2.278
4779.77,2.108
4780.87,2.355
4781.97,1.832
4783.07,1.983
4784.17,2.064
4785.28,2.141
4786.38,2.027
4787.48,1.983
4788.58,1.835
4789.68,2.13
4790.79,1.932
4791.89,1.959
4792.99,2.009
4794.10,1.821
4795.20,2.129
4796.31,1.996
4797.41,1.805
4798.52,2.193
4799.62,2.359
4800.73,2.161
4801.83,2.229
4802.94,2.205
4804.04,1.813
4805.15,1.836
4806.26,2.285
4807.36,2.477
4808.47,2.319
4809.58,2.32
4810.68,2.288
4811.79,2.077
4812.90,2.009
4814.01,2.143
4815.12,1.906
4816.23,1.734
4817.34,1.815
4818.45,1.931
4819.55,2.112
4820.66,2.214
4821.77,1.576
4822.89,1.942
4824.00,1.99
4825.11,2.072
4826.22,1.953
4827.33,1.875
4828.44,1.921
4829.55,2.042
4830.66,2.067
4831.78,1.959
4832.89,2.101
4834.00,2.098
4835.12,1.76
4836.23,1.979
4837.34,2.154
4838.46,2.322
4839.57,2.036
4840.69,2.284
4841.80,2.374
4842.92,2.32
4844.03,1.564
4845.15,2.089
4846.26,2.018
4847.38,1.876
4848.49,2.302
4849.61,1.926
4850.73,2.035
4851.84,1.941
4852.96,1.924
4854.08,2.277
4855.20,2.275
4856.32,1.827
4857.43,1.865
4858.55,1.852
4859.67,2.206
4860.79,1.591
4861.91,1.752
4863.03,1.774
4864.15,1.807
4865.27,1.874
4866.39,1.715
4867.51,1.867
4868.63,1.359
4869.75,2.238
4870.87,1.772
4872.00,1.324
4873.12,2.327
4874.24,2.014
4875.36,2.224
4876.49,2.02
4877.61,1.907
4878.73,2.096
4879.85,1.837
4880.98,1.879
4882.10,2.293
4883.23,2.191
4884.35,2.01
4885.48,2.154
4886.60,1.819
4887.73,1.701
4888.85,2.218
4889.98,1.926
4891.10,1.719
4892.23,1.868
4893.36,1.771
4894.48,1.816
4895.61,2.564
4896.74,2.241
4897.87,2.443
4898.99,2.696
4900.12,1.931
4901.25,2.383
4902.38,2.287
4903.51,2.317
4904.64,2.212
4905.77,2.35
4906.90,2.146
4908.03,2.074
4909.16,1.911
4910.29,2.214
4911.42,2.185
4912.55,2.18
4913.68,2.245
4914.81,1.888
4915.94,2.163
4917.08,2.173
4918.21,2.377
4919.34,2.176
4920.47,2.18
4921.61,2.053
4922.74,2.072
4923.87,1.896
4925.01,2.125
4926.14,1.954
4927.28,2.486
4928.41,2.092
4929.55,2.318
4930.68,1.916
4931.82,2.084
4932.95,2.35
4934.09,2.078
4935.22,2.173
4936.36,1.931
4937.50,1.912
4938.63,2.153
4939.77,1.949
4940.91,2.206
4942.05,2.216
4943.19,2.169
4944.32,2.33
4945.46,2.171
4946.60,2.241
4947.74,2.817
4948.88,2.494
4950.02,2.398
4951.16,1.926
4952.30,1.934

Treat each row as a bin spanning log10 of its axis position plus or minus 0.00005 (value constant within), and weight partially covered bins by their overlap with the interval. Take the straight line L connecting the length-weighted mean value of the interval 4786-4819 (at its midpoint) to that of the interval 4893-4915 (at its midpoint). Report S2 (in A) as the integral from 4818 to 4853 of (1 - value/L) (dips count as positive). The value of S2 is 1.3 A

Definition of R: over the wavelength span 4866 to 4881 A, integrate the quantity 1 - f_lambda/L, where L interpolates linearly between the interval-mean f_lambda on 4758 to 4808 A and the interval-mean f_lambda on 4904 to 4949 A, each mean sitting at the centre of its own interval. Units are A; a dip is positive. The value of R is 1.6 A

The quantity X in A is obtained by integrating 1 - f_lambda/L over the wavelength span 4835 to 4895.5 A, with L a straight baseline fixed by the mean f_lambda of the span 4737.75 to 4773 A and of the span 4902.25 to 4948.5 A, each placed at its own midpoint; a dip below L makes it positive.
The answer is 4.86 A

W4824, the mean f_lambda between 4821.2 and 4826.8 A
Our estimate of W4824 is 1.91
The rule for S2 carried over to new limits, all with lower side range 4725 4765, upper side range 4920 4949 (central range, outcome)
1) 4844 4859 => 0.8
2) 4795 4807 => -0.1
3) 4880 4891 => 0.7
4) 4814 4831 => 1.2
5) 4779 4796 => 0.4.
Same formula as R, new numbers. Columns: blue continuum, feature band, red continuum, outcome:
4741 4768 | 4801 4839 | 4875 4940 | 0.7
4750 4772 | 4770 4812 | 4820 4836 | -2.1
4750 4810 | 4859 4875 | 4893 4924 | 2.3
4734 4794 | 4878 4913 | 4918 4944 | 0.1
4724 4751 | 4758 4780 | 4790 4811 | 0.1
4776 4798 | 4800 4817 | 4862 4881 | -0.9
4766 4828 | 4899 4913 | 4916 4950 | -0.3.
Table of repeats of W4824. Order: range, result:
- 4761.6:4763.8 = 2.19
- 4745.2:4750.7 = 2.14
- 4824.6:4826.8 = 2.01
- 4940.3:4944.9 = 2.23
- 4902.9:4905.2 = 2.26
